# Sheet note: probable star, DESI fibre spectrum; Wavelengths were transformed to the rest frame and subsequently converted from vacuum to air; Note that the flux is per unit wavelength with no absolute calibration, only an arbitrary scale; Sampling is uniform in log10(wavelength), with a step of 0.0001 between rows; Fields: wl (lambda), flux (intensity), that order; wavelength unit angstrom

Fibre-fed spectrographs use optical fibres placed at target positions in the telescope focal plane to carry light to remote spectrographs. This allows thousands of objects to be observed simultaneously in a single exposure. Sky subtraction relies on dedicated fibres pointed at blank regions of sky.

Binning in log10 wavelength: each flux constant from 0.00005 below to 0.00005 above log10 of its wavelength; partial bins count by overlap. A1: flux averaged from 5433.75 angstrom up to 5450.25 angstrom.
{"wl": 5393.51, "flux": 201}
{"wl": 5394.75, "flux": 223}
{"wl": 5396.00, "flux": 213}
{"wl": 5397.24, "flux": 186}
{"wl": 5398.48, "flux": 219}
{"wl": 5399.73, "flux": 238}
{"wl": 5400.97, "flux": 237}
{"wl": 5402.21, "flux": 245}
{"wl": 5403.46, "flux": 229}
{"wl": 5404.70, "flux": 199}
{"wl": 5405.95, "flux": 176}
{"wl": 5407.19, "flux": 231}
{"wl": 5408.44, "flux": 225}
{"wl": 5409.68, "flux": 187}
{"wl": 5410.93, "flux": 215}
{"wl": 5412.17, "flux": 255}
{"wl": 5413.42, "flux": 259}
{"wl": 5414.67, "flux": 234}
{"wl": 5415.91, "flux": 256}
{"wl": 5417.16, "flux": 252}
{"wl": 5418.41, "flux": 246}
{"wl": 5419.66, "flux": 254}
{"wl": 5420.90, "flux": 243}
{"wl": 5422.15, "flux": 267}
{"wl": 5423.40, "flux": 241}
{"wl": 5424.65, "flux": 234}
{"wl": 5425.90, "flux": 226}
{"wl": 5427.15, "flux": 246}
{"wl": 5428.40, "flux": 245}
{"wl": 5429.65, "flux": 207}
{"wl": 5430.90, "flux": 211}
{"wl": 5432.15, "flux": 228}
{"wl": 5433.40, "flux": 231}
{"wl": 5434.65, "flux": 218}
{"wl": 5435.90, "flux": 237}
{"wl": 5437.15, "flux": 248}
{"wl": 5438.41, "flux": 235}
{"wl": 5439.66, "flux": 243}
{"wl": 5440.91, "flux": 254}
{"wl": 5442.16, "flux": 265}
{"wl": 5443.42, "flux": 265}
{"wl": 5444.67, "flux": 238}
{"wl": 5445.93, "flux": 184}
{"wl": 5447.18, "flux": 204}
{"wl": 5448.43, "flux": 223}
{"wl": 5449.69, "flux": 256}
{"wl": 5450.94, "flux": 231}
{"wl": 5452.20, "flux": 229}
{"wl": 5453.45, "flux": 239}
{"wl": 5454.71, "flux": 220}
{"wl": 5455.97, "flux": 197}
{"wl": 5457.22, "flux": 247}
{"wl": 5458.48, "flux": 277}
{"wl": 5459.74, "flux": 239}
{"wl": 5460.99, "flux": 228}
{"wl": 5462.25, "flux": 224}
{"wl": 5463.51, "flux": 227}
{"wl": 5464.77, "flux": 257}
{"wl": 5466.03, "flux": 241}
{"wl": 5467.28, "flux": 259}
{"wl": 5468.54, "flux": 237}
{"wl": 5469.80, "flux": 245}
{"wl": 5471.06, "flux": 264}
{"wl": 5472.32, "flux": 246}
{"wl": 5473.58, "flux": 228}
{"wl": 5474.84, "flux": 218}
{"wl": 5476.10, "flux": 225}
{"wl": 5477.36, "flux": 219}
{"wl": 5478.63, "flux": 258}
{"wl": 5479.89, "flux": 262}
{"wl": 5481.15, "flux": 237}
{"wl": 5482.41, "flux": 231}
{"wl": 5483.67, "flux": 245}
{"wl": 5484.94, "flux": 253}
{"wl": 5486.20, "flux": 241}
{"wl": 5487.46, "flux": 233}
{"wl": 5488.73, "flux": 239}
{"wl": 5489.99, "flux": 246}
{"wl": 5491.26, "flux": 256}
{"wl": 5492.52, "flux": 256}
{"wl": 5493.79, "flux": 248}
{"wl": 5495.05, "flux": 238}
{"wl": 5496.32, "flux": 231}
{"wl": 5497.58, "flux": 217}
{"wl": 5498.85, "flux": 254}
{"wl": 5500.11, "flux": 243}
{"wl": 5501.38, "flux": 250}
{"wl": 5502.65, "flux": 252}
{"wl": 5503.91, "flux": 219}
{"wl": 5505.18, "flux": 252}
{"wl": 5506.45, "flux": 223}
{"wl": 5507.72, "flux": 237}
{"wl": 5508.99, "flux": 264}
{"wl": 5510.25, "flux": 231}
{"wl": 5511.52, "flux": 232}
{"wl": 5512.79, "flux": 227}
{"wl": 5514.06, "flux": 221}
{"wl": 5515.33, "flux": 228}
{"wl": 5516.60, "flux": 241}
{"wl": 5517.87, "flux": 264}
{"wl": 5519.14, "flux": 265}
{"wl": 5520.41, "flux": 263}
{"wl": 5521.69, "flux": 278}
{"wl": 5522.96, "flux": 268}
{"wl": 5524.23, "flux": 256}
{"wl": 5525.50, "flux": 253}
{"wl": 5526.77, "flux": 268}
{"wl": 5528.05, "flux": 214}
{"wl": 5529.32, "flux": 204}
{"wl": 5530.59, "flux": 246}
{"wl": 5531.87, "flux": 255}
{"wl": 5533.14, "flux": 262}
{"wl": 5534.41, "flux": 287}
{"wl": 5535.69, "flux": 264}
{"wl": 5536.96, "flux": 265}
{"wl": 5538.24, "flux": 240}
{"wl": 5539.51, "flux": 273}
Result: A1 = 236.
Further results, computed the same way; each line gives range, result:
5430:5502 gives 238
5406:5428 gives 238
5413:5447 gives 239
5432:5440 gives 234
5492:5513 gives 240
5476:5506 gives 242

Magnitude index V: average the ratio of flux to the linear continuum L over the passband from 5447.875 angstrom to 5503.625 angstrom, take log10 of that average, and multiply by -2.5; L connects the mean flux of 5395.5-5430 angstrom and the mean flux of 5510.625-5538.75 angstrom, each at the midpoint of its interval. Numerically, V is 0.01 mag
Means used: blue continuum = 231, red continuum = 250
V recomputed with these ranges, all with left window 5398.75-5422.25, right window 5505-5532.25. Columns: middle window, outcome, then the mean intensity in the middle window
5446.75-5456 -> 0.049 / 227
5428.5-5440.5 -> 0.027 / 230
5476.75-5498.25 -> -0.001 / 242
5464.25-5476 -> -0.016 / 243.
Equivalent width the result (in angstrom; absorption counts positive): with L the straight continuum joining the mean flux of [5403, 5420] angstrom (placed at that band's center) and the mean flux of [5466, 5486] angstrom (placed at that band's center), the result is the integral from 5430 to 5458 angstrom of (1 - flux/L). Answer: 0.4 angstrom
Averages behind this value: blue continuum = 229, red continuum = 242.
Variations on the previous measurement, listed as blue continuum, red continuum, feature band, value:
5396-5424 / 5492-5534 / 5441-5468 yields 0.1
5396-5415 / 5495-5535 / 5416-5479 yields -1.8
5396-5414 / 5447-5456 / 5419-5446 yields -1.6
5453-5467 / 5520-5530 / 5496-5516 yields 0.8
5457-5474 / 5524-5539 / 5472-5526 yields 1.1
